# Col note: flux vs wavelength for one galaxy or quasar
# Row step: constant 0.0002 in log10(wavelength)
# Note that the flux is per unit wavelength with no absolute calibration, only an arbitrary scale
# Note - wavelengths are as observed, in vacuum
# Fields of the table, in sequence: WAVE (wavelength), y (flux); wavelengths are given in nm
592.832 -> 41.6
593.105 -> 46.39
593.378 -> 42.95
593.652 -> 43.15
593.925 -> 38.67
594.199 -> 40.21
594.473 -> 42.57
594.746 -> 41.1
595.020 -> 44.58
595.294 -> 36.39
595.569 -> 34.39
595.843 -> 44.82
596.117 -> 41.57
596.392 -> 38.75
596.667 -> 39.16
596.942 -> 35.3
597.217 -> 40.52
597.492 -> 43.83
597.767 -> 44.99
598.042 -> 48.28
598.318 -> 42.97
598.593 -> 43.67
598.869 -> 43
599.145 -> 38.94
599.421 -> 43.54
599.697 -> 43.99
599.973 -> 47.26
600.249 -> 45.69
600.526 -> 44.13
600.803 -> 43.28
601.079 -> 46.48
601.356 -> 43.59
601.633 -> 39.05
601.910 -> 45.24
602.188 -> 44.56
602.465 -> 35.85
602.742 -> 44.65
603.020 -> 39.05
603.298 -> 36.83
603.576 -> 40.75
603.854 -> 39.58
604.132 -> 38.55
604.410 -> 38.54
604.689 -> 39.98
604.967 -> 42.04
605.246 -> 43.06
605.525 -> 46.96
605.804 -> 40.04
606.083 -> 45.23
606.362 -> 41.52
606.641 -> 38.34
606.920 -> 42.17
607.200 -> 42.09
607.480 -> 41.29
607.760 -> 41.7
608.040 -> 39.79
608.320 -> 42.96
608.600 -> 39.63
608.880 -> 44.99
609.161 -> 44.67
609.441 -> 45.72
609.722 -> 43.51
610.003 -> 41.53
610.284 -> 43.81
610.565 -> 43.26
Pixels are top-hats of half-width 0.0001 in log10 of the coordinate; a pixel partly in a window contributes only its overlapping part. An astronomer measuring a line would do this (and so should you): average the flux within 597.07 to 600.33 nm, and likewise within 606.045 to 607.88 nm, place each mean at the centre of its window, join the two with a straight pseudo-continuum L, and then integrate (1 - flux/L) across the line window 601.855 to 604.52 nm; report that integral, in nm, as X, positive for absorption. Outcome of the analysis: 0.15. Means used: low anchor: 43.8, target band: 40.2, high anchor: 41.6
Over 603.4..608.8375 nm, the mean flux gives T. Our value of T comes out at 41.3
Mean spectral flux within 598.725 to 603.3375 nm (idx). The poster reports 42.8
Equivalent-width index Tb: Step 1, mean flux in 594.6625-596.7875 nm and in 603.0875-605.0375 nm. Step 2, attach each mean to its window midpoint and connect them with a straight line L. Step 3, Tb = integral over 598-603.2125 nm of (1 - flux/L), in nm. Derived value -0.46 nm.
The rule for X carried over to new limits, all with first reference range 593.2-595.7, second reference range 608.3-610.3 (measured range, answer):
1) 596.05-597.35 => 0.065 nm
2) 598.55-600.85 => -0.122 nm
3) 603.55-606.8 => 0.102 nm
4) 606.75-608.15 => 0.053 nm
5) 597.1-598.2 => -0.088 nm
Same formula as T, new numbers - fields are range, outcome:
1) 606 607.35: 41.7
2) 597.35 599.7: 43.7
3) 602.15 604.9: 39.7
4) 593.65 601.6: 42.2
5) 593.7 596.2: 40.6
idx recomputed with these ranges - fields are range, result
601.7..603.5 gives 40.9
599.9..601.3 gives 45.2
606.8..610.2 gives 42.5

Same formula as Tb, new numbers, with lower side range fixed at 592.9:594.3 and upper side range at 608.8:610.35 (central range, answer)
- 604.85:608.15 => 0.12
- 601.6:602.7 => 0.04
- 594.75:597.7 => 0.17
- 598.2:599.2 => 0.01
